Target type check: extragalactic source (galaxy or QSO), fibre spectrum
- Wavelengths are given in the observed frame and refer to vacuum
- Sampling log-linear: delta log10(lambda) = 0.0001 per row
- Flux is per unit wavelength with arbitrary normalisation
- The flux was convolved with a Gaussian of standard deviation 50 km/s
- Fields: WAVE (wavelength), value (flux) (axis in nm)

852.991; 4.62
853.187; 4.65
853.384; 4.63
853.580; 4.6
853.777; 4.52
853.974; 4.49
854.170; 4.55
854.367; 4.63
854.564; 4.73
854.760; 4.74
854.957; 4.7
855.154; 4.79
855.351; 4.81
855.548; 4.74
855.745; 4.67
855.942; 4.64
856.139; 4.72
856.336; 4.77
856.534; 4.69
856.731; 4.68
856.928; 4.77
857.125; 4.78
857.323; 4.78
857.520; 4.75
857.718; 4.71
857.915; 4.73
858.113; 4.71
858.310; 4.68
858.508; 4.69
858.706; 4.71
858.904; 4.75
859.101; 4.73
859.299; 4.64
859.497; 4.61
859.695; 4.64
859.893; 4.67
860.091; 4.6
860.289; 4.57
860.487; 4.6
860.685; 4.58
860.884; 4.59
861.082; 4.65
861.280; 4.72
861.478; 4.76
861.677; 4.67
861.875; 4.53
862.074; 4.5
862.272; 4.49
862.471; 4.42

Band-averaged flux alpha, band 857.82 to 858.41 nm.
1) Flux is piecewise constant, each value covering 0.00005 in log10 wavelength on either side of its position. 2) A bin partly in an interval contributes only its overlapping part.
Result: 4.71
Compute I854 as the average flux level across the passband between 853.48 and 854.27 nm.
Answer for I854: 4.54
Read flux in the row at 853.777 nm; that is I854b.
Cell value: 4.52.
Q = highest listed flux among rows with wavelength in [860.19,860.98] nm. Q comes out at 4.6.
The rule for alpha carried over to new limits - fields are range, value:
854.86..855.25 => 4.74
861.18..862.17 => 4.64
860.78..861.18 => 4.61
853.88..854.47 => 4.56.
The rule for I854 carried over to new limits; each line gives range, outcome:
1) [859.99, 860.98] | 4.59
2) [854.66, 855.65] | 4.76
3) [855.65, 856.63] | 4.7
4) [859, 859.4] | 4.69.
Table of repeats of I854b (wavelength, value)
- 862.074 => 4.5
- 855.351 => 4.81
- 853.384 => 4.63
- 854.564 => 4.73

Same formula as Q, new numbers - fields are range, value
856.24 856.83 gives 4.77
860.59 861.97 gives 4.76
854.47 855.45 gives 4.81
